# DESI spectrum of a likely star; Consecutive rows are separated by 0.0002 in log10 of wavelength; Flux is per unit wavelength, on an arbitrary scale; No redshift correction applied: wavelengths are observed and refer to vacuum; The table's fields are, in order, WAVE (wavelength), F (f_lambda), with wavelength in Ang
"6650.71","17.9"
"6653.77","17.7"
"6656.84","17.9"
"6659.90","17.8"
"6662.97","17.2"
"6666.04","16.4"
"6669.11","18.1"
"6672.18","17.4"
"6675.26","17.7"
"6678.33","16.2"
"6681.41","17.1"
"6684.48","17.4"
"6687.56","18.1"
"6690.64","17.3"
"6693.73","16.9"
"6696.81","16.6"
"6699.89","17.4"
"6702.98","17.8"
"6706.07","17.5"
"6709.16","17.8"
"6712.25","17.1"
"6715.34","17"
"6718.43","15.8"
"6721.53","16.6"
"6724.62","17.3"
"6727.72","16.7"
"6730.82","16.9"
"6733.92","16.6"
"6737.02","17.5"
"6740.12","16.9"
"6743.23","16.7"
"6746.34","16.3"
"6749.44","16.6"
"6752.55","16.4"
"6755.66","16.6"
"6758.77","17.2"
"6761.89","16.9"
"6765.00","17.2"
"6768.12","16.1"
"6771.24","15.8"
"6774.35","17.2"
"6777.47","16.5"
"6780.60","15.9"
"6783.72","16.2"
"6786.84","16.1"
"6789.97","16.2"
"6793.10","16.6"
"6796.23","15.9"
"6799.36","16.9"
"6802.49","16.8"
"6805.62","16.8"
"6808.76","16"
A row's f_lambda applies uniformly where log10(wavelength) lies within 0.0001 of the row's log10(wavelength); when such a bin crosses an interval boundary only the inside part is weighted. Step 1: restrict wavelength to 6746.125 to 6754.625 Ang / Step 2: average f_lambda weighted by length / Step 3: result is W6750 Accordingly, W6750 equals 16.5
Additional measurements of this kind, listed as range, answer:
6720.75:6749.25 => 16.8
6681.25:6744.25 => 17.1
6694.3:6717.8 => 17.2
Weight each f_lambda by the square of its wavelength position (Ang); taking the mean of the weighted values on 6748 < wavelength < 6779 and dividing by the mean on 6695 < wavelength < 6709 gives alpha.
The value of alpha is 1.0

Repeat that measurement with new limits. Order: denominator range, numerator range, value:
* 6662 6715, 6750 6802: 0.98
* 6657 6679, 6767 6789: 0.97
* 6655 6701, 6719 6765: 0.99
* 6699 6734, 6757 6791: 0.98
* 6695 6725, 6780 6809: 0.98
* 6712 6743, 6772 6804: 0.99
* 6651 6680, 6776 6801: 0.97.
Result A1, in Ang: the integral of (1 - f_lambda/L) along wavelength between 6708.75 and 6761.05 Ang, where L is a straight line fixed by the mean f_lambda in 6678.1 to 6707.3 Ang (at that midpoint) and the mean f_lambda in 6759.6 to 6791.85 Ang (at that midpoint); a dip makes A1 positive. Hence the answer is 0.12 Ang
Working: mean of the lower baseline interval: 17.3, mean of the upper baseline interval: 16.4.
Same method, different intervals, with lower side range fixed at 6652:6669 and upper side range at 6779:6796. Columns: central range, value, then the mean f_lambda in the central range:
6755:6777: -0.43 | 16.7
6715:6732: 0.13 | 16.7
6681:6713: -0.53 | 17.4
